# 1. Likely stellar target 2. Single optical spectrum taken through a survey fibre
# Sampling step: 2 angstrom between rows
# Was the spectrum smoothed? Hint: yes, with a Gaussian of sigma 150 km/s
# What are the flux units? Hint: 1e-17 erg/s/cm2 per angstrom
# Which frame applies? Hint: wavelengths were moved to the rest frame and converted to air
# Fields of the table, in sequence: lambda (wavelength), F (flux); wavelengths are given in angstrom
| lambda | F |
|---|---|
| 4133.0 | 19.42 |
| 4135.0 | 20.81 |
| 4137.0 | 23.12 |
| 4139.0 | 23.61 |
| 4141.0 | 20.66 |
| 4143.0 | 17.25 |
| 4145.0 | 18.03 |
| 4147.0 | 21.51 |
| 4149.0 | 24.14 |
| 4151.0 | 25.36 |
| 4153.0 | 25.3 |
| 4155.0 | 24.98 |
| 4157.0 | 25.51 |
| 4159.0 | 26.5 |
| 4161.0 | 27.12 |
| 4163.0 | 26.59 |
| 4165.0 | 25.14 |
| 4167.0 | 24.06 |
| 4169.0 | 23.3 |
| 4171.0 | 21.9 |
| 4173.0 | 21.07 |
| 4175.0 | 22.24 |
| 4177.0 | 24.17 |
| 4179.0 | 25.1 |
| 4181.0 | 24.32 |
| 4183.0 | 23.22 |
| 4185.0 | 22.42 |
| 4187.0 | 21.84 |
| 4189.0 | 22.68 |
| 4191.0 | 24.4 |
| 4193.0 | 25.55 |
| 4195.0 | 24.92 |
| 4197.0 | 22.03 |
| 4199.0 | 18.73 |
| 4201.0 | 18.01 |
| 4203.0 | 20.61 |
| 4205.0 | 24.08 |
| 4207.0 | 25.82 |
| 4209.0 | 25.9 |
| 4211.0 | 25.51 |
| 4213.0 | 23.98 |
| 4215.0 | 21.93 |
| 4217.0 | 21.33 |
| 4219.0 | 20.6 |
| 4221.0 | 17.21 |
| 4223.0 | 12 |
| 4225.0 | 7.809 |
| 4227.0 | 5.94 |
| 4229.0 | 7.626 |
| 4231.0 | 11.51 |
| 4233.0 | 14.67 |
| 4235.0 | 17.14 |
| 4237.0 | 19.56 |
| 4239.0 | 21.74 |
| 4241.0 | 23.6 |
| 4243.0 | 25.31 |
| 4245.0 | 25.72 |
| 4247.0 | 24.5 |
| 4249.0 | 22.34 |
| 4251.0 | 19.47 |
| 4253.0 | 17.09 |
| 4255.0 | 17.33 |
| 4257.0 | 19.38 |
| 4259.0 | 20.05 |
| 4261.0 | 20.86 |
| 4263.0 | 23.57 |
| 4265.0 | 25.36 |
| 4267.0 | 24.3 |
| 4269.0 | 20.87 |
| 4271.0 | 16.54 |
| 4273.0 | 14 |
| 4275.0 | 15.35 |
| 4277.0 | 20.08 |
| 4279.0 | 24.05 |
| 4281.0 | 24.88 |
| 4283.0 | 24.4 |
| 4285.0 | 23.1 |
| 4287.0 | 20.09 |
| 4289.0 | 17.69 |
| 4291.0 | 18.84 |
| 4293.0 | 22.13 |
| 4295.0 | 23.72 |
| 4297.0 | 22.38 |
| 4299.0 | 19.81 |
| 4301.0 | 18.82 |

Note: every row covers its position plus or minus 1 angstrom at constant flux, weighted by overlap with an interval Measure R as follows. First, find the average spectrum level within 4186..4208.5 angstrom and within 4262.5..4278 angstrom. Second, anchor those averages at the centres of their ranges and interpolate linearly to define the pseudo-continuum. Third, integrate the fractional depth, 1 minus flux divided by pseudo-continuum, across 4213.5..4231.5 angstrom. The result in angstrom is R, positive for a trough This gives 6.2 angstrom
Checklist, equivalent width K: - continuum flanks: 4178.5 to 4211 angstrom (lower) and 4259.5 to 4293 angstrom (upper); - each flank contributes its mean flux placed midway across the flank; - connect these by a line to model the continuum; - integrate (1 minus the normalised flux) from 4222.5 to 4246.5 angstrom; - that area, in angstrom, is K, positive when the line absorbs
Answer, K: 6.2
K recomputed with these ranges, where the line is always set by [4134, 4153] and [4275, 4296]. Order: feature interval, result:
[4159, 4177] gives -1.9 angstrom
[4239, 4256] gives -0.2 angstrom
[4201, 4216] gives -1.3 angstrom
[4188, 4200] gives -0.7 angstrom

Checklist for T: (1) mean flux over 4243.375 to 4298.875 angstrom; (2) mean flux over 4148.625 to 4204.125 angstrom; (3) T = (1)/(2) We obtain 0.89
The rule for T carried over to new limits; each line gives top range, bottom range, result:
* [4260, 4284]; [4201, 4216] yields 0.90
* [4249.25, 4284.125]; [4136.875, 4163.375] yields 0.87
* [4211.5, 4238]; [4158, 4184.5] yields 0.65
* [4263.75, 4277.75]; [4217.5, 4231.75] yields 1.61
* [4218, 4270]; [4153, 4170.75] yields 0.74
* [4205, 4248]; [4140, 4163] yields 0.82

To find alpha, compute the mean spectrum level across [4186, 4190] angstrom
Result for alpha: 22.3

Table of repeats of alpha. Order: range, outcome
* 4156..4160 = 26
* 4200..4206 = 20.9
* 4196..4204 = 19.8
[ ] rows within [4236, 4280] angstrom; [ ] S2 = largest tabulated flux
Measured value 25.72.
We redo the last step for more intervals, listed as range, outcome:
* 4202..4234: 25.9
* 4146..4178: 27.12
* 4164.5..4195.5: 25.55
